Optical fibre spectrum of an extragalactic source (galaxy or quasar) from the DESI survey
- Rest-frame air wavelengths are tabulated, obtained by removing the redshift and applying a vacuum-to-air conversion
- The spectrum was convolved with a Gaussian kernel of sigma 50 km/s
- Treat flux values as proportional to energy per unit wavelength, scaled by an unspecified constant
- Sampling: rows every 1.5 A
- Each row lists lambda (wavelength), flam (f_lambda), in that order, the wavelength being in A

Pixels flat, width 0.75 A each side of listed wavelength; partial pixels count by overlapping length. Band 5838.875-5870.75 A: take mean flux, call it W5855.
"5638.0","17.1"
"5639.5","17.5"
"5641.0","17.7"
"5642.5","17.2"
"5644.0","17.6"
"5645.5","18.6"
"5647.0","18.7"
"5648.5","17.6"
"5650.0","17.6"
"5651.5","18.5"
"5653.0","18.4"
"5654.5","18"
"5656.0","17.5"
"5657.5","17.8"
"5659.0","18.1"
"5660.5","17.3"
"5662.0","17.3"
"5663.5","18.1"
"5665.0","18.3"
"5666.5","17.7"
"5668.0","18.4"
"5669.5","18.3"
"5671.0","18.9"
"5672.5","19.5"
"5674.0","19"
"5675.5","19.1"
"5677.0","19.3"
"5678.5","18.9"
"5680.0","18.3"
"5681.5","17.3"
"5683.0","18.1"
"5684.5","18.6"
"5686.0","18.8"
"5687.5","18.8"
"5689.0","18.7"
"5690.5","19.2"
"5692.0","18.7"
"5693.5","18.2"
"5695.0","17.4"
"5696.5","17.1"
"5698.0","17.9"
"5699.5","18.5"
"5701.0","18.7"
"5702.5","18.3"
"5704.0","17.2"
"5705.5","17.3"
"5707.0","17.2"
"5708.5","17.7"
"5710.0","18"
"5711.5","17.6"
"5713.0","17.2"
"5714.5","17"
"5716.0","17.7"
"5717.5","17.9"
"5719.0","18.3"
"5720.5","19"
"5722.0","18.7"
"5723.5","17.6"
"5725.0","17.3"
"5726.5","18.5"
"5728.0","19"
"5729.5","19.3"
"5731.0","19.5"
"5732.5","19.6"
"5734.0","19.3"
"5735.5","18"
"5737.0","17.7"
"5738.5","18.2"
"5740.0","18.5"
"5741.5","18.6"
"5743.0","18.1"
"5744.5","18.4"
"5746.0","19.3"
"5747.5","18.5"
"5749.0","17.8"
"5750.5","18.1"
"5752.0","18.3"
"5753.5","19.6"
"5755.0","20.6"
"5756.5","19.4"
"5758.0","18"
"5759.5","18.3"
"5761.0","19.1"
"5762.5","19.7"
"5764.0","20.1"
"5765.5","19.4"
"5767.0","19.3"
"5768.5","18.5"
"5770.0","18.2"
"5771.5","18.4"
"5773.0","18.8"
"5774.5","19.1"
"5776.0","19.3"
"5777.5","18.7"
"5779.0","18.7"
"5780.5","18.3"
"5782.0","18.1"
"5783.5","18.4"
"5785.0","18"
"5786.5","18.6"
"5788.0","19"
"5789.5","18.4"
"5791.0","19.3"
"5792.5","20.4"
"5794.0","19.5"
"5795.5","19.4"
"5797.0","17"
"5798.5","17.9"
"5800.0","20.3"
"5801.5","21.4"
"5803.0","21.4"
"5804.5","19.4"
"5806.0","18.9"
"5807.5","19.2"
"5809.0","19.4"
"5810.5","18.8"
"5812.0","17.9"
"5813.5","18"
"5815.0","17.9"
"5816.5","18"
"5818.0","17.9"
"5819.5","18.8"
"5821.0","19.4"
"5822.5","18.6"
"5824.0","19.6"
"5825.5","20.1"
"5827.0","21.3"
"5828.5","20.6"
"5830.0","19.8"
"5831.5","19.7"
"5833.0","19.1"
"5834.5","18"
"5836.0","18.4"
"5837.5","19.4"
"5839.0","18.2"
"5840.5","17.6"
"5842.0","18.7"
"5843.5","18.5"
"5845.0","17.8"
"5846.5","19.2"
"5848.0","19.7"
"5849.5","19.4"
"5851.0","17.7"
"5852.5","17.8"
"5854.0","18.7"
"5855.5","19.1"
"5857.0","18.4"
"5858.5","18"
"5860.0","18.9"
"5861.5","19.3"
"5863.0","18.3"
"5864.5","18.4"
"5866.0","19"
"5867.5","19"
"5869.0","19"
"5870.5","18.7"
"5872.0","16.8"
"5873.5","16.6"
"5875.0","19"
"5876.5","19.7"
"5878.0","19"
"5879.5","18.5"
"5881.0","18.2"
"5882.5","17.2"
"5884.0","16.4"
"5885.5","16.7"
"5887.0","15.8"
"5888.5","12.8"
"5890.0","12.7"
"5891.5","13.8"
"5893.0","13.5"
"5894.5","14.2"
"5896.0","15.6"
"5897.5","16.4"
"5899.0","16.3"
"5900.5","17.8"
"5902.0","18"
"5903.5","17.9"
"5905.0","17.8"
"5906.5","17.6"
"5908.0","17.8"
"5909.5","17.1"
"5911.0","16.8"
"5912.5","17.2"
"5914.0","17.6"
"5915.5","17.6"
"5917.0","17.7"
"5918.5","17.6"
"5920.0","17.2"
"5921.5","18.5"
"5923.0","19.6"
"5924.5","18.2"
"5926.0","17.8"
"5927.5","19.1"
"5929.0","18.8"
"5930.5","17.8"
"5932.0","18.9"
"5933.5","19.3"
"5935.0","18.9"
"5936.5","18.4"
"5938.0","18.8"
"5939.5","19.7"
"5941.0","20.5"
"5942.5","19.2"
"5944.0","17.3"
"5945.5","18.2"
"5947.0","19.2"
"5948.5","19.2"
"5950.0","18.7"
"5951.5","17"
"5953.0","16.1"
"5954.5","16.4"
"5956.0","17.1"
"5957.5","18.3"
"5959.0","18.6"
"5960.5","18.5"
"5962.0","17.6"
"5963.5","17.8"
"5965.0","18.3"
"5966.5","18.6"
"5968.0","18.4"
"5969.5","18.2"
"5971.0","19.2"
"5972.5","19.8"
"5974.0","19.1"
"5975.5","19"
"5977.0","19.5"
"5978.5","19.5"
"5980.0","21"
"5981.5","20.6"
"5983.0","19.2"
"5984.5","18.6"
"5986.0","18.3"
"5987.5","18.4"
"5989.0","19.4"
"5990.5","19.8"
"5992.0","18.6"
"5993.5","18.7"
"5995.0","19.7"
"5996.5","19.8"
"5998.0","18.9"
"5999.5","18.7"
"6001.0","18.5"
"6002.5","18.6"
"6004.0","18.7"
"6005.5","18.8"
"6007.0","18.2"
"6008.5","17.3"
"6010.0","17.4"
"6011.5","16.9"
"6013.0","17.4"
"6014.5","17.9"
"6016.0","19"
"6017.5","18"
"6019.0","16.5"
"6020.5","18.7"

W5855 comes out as 18.6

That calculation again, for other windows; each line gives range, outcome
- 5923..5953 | 18.6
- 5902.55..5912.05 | 17.5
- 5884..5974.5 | 17.6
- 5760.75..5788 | 18.8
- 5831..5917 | 17.7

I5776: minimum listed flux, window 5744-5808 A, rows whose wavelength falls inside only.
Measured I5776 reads 17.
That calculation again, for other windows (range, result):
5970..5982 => 19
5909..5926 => 16.8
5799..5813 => 17.9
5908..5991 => 16.1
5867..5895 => 12.7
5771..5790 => 18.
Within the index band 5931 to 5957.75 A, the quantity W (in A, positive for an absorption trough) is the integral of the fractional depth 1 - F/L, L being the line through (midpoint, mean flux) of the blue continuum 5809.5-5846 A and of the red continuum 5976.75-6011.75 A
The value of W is 0.7 A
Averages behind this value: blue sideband 18.8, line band 18.4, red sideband 18.9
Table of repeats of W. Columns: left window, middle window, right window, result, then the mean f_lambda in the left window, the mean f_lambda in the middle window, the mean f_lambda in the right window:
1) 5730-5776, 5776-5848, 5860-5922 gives -3.3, 18.8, 19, 17.2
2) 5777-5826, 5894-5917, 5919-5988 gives 2.0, 18.9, 17.1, 18.6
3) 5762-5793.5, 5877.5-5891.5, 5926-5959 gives 1.8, 18.9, 16.2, 18.4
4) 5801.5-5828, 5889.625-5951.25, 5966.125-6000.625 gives 4.8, 19.2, 17.7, 19.2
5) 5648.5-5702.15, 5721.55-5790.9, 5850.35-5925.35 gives -2.9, 18.3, 18.7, 17.4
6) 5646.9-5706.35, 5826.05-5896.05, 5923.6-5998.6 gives 2.3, 18.2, 17.9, 18.7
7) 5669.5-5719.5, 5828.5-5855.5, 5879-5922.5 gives -2.6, 18.2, 18.8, 16.6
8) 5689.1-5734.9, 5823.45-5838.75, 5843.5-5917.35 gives -1.6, 18.2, 19.6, 17.5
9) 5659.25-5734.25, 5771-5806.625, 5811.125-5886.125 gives -1.1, 18.3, 19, 18.6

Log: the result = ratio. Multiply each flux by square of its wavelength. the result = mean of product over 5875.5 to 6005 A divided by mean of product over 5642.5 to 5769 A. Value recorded 1.06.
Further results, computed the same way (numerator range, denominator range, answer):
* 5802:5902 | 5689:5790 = 1.02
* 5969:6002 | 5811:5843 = 1.07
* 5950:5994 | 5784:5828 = 1.03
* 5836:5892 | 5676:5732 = 1.04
